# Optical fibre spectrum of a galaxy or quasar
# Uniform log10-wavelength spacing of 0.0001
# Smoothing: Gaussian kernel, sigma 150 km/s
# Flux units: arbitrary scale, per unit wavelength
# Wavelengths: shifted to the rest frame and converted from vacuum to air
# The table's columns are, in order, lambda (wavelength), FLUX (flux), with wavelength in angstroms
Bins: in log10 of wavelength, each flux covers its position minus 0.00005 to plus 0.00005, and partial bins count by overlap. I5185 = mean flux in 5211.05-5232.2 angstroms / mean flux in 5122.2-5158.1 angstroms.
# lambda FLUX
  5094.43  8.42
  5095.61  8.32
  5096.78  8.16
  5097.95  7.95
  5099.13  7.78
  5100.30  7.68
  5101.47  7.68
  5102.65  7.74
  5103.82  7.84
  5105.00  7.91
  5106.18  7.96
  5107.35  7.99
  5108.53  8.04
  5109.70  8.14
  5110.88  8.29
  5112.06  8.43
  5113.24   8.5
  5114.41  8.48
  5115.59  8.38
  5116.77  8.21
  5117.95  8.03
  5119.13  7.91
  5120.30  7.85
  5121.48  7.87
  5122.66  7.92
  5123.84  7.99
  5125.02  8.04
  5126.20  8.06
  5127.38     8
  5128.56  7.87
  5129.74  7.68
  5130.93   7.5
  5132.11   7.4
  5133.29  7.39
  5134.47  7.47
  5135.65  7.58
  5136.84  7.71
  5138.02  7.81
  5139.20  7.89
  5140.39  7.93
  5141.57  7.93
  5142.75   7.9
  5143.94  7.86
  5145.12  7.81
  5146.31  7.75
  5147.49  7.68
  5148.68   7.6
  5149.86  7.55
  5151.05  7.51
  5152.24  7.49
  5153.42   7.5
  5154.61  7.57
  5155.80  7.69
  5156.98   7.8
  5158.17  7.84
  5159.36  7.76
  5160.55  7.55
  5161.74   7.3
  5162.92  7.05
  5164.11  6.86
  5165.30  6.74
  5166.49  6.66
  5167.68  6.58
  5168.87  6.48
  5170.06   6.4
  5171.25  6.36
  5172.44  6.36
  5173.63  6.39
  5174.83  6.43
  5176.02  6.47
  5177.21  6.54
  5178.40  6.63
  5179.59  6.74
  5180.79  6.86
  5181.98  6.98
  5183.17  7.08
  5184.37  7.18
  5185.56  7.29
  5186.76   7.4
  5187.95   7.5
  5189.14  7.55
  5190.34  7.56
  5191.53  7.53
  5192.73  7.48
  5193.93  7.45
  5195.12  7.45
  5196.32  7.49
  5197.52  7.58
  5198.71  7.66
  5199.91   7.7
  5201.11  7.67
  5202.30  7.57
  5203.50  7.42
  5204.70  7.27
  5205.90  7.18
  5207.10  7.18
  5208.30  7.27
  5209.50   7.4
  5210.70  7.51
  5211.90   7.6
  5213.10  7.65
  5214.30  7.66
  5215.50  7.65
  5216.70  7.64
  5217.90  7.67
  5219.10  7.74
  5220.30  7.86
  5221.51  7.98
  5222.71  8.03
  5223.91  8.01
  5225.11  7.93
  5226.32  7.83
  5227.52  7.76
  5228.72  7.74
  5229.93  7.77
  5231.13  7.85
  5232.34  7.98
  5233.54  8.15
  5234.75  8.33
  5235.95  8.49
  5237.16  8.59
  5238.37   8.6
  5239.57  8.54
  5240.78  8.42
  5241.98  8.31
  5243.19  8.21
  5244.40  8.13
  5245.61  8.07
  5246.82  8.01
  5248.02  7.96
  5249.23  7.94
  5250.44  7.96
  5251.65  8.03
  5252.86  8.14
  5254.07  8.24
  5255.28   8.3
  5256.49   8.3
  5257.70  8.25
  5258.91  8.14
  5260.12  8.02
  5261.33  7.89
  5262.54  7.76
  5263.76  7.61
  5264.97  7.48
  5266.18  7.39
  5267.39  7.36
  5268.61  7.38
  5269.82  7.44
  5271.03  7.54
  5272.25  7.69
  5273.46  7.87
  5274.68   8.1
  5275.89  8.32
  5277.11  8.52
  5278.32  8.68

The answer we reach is 1.0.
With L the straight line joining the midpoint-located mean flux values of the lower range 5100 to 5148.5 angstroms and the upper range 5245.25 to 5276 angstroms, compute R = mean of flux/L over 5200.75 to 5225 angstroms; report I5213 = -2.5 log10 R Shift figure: 0.04 mag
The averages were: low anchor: 7.9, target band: 7.61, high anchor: 7.88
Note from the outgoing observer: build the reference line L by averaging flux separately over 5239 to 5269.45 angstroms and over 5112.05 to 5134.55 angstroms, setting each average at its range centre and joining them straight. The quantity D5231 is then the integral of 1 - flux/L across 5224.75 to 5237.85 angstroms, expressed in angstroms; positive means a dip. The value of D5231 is -0.1 angstroms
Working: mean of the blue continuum 7.95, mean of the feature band 8.04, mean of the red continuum 7.99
